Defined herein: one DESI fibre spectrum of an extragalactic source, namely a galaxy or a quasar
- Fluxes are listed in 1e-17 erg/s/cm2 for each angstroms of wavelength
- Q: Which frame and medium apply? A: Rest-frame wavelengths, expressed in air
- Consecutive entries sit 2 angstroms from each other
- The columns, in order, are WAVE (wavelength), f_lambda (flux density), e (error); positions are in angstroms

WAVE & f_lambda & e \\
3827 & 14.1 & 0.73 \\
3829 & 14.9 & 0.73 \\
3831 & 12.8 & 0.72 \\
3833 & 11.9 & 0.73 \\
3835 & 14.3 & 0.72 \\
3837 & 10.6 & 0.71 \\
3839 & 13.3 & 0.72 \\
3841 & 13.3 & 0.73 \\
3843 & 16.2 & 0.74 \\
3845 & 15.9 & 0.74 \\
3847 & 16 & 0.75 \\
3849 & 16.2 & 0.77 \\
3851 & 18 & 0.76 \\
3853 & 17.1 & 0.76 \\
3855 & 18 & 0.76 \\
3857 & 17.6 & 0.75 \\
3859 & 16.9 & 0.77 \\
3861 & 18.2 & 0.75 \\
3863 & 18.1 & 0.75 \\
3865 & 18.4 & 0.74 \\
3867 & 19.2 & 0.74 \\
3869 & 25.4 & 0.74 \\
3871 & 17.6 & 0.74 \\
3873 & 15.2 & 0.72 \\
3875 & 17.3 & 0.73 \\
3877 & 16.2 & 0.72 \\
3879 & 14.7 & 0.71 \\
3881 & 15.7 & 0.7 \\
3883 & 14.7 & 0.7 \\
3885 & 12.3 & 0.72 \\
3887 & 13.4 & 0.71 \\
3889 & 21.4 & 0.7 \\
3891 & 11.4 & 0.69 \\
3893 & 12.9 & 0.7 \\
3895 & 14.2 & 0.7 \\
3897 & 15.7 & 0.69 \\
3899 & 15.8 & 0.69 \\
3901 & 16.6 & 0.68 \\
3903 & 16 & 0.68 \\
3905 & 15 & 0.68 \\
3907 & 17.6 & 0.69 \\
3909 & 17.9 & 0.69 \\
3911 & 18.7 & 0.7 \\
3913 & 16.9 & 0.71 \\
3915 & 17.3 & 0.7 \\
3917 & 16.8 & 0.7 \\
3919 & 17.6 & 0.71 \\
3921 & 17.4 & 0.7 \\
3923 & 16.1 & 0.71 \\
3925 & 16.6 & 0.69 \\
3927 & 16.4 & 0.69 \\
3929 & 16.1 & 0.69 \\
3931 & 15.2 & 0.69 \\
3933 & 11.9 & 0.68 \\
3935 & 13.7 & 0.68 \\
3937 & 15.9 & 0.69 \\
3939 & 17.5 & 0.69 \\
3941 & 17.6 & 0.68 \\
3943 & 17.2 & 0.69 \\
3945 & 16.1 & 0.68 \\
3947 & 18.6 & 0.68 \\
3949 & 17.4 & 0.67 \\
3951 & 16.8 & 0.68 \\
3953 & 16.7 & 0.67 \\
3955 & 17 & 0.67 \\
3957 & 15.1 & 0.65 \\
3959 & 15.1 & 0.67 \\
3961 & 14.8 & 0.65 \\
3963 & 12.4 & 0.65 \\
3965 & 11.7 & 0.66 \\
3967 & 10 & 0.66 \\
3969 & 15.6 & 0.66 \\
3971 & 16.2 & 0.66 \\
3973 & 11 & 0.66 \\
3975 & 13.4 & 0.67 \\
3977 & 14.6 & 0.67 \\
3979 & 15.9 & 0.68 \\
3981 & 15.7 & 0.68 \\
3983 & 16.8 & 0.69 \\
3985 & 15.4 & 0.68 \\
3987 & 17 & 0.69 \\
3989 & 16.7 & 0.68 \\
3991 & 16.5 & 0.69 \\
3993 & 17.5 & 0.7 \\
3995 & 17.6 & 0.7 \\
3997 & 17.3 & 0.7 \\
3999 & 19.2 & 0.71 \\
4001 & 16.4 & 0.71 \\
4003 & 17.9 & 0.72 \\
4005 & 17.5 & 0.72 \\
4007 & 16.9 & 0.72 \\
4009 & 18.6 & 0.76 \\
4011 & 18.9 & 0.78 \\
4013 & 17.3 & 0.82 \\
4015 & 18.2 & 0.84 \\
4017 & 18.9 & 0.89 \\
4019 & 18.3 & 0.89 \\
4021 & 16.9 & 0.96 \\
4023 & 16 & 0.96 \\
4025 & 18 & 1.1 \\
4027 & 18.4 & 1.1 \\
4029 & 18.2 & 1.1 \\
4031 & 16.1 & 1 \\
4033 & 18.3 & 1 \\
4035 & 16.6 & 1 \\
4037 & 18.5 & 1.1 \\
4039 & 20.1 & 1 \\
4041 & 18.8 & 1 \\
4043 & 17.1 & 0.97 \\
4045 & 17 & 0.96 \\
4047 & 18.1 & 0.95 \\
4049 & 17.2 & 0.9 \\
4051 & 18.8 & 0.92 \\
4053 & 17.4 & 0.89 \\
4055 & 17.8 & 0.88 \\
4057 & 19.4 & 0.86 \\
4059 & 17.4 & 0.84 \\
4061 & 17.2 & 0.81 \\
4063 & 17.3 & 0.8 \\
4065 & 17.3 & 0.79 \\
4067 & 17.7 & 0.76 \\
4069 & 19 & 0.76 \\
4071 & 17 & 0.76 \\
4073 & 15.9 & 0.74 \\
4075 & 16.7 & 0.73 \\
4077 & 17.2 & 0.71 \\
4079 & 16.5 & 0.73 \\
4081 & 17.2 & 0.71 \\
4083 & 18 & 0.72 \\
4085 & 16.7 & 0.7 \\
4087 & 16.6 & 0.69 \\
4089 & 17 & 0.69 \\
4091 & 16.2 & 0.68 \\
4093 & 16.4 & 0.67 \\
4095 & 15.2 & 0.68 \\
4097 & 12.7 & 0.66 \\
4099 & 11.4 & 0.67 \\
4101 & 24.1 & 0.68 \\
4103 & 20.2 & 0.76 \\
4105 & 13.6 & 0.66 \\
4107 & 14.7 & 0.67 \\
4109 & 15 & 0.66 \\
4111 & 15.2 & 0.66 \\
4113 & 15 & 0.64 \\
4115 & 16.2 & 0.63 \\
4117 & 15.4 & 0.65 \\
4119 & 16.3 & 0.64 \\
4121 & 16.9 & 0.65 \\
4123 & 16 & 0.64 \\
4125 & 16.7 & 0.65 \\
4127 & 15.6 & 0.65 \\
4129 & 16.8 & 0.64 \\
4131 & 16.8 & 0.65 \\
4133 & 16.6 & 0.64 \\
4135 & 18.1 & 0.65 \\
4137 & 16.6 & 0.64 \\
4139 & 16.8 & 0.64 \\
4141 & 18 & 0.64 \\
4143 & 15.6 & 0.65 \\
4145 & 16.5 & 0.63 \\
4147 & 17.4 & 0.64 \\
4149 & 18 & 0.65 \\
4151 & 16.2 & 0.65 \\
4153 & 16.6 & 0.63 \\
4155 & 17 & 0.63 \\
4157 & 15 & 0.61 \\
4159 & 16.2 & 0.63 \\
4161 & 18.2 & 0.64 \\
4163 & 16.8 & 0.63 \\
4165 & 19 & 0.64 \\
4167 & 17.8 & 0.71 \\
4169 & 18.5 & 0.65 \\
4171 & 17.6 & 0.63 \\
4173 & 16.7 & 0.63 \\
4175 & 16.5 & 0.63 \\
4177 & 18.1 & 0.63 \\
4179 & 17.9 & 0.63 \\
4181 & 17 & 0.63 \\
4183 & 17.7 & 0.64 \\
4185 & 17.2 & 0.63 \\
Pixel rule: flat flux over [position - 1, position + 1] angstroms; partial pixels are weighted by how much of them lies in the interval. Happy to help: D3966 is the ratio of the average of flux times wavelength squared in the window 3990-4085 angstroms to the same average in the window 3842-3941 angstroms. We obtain 1.15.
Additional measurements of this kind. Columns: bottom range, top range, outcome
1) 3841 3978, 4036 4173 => 1.16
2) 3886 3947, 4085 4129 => 1.09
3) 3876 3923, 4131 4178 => 1.22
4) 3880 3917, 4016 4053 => 1.21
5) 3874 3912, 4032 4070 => 1.24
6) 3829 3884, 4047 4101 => 1.17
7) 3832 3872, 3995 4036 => 1.16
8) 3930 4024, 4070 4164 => 1.09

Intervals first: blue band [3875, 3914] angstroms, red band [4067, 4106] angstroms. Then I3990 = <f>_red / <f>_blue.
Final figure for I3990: 1.1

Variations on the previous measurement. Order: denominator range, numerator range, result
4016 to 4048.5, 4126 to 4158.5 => 0.94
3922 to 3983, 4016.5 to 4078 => 1.16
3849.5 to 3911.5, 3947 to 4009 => 0.95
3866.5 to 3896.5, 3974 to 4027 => 1.06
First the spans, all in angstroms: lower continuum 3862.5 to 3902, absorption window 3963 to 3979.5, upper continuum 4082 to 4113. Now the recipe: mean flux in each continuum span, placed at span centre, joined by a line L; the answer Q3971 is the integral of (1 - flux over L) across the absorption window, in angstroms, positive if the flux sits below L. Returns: 2.9 angstroms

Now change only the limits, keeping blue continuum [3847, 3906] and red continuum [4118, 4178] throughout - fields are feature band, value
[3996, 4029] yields -2.1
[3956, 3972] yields 2.7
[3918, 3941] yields 0.9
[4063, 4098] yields 0.3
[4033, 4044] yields -0.9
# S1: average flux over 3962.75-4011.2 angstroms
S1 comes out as 15.9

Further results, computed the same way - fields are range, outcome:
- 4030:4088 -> 17.5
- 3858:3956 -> 16.5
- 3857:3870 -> 19.2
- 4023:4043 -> 18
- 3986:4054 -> 17.7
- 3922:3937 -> 15.2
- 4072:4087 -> 16.9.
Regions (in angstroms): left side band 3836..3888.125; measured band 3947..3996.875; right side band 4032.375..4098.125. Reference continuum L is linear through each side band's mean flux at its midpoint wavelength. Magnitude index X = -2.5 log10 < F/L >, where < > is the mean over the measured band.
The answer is 0.10 mag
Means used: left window 16.4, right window 17.3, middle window 15.4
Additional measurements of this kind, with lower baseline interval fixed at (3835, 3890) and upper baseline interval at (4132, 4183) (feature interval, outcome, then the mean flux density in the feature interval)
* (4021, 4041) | -0.058 mag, 17.8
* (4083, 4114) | 0.063 mag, 16.1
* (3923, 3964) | 0.052 mag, 15.9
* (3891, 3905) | 0.116 mag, 14.9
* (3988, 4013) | -0.048 mag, 17.6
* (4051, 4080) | -0.032 mag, 17.5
